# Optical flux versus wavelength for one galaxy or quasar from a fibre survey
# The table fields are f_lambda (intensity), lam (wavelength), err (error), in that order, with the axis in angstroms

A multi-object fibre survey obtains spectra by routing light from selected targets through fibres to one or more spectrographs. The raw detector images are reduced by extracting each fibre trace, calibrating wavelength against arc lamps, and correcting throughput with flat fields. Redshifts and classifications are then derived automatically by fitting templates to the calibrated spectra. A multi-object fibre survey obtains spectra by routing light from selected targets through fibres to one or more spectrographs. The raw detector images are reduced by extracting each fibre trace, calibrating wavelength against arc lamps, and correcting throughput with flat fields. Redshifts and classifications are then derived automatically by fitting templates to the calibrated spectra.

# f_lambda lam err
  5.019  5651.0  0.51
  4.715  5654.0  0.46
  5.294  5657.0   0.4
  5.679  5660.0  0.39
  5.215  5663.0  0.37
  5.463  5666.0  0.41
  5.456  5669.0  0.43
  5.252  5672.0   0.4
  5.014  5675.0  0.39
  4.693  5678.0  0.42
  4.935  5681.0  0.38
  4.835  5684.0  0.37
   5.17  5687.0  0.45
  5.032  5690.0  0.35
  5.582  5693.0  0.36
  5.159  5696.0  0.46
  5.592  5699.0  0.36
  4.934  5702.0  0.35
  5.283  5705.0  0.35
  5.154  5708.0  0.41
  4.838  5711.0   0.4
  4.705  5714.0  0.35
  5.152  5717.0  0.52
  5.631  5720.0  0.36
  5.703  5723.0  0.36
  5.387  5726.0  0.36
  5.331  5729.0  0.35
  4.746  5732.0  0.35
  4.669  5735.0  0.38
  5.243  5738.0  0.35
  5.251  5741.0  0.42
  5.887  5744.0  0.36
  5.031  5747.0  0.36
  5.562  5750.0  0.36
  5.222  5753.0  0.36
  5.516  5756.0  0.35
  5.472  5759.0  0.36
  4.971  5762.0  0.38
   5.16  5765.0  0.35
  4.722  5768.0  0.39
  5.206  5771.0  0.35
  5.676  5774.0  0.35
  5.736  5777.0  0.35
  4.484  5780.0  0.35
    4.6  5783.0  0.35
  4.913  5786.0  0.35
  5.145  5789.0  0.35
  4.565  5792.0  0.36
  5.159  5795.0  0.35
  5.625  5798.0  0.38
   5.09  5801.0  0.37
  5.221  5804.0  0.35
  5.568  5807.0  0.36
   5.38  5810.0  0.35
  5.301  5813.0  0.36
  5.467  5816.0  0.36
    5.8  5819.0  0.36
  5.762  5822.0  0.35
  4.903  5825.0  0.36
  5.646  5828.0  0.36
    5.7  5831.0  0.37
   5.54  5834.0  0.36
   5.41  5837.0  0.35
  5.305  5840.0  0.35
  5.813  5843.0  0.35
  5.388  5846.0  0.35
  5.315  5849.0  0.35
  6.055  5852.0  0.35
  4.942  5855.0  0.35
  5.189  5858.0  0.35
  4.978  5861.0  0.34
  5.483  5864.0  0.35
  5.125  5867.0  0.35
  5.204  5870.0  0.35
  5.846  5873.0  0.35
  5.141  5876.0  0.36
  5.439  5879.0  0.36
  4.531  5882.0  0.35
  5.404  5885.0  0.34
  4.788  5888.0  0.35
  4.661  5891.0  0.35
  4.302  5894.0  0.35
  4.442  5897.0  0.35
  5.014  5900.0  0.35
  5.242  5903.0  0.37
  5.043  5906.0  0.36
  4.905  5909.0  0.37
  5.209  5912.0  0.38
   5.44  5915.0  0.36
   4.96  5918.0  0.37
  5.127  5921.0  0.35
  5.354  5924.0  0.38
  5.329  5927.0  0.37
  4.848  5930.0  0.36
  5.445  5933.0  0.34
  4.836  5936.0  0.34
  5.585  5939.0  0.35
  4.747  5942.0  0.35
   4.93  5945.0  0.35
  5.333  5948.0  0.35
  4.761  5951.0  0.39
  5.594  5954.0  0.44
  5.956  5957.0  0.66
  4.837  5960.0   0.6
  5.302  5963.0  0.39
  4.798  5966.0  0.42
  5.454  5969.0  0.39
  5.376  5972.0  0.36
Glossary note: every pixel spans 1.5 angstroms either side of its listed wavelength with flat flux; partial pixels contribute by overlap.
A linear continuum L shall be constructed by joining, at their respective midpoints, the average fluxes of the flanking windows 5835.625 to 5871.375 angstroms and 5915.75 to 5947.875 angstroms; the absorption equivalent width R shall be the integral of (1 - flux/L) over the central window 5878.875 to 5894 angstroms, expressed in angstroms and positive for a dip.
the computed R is 1.2 angstroms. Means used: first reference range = 5.35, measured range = 4.86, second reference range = 5.13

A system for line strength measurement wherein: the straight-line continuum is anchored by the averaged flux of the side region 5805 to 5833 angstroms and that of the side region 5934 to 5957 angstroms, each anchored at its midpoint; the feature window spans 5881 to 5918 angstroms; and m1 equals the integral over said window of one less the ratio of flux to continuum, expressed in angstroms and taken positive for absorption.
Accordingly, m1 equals 2.6 angstroms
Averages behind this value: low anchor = 5.5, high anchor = 5.17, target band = 4.92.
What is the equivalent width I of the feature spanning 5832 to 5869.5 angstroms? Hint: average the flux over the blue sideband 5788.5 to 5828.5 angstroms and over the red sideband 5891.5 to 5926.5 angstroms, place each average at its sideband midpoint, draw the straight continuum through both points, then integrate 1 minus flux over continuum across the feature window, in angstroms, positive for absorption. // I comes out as -1.3 angstroms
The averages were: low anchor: 5.33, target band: 5.38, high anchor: 5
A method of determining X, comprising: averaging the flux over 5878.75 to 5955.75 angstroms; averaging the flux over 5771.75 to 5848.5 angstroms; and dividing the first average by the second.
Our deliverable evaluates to 0.95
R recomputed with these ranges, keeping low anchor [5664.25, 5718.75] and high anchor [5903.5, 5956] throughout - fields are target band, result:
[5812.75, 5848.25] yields -2.51 angstroms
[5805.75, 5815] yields -0.49 angstroms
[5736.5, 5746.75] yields -0.55 angstroms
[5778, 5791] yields 0.82 angstroms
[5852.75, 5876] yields -0.56 angstroms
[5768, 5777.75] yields -0.50 angstroms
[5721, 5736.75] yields -0.16 angstroms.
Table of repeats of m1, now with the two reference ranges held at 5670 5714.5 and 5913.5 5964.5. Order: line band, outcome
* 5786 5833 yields -1.8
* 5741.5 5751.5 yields -0.7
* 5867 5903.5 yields 1.2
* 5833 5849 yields -1.0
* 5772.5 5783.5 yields -0.1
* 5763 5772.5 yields 0.2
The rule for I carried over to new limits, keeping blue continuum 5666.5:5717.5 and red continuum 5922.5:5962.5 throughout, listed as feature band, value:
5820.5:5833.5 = -0.9 angstroms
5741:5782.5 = -1.0 angstroms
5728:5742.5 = 0.2 angstroms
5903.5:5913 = 0.2 angstroms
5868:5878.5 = -0.4 angstroms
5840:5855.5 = -1.1 angstroms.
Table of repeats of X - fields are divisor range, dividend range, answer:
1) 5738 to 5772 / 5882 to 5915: 0.93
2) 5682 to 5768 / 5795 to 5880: 1.04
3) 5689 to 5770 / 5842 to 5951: 0.98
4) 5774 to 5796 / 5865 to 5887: 1.05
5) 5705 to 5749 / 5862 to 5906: 0.97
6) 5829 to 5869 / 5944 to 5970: 0.97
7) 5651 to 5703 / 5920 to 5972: 1.00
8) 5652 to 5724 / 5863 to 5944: 0.98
